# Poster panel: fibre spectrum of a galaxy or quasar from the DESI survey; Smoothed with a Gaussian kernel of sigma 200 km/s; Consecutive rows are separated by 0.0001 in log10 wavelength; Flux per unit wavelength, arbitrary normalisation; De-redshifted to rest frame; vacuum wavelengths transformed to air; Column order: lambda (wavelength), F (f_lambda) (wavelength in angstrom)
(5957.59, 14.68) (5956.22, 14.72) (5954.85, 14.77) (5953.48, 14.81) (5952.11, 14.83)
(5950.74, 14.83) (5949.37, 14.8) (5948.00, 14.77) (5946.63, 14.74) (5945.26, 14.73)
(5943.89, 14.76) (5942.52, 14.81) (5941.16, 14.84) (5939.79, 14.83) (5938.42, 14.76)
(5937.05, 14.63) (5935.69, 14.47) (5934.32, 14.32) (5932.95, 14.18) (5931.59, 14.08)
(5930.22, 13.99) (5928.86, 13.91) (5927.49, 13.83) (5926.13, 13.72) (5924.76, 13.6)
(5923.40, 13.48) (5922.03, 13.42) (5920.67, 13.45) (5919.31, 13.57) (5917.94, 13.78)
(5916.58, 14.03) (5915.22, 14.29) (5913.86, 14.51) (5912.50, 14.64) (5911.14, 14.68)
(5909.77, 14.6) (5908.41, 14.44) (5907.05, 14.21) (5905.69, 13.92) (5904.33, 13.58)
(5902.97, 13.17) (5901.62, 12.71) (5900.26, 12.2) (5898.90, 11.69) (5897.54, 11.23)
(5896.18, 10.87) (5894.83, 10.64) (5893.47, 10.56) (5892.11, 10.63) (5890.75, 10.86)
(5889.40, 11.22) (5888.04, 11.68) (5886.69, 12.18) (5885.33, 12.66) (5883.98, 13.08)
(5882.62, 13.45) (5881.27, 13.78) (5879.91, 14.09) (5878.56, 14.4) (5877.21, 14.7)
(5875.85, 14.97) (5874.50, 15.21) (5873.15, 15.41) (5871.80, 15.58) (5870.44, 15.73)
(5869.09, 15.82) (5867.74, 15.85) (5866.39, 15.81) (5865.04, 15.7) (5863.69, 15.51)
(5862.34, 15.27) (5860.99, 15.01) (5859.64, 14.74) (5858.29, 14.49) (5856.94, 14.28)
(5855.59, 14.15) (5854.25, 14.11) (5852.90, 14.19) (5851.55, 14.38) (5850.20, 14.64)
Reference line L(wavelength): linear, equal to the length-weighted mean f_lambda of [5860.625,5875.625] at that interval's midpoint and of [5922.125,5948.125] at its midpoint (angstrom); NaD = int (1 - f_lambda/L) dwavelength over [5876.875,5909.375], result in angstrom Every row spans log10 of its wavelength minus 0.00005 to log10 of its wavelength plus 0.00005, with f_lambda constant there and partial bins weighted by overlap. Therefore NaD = 5.4 angstrom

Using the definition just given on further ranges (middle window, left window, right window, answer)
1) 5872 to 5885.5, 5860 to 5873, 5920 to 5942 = 0.9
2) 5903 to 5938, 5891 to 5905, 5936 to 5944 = -1.9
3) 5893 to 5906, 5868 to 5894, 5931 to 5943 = 1.7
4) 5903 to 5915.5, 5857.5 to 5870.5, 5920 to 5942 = 0.2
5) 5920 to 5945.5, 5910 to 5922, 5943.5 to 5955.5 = 0.4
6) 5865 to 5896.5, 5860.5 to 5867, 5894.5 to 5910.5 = 1.9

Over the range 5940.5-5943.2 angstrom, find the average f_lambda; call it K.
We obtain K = 14.9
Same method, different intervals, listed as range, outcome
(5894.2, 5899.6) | 11.1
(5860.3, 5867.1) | 15.5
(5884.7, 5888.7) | 12.2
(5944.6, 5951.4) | 14.8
